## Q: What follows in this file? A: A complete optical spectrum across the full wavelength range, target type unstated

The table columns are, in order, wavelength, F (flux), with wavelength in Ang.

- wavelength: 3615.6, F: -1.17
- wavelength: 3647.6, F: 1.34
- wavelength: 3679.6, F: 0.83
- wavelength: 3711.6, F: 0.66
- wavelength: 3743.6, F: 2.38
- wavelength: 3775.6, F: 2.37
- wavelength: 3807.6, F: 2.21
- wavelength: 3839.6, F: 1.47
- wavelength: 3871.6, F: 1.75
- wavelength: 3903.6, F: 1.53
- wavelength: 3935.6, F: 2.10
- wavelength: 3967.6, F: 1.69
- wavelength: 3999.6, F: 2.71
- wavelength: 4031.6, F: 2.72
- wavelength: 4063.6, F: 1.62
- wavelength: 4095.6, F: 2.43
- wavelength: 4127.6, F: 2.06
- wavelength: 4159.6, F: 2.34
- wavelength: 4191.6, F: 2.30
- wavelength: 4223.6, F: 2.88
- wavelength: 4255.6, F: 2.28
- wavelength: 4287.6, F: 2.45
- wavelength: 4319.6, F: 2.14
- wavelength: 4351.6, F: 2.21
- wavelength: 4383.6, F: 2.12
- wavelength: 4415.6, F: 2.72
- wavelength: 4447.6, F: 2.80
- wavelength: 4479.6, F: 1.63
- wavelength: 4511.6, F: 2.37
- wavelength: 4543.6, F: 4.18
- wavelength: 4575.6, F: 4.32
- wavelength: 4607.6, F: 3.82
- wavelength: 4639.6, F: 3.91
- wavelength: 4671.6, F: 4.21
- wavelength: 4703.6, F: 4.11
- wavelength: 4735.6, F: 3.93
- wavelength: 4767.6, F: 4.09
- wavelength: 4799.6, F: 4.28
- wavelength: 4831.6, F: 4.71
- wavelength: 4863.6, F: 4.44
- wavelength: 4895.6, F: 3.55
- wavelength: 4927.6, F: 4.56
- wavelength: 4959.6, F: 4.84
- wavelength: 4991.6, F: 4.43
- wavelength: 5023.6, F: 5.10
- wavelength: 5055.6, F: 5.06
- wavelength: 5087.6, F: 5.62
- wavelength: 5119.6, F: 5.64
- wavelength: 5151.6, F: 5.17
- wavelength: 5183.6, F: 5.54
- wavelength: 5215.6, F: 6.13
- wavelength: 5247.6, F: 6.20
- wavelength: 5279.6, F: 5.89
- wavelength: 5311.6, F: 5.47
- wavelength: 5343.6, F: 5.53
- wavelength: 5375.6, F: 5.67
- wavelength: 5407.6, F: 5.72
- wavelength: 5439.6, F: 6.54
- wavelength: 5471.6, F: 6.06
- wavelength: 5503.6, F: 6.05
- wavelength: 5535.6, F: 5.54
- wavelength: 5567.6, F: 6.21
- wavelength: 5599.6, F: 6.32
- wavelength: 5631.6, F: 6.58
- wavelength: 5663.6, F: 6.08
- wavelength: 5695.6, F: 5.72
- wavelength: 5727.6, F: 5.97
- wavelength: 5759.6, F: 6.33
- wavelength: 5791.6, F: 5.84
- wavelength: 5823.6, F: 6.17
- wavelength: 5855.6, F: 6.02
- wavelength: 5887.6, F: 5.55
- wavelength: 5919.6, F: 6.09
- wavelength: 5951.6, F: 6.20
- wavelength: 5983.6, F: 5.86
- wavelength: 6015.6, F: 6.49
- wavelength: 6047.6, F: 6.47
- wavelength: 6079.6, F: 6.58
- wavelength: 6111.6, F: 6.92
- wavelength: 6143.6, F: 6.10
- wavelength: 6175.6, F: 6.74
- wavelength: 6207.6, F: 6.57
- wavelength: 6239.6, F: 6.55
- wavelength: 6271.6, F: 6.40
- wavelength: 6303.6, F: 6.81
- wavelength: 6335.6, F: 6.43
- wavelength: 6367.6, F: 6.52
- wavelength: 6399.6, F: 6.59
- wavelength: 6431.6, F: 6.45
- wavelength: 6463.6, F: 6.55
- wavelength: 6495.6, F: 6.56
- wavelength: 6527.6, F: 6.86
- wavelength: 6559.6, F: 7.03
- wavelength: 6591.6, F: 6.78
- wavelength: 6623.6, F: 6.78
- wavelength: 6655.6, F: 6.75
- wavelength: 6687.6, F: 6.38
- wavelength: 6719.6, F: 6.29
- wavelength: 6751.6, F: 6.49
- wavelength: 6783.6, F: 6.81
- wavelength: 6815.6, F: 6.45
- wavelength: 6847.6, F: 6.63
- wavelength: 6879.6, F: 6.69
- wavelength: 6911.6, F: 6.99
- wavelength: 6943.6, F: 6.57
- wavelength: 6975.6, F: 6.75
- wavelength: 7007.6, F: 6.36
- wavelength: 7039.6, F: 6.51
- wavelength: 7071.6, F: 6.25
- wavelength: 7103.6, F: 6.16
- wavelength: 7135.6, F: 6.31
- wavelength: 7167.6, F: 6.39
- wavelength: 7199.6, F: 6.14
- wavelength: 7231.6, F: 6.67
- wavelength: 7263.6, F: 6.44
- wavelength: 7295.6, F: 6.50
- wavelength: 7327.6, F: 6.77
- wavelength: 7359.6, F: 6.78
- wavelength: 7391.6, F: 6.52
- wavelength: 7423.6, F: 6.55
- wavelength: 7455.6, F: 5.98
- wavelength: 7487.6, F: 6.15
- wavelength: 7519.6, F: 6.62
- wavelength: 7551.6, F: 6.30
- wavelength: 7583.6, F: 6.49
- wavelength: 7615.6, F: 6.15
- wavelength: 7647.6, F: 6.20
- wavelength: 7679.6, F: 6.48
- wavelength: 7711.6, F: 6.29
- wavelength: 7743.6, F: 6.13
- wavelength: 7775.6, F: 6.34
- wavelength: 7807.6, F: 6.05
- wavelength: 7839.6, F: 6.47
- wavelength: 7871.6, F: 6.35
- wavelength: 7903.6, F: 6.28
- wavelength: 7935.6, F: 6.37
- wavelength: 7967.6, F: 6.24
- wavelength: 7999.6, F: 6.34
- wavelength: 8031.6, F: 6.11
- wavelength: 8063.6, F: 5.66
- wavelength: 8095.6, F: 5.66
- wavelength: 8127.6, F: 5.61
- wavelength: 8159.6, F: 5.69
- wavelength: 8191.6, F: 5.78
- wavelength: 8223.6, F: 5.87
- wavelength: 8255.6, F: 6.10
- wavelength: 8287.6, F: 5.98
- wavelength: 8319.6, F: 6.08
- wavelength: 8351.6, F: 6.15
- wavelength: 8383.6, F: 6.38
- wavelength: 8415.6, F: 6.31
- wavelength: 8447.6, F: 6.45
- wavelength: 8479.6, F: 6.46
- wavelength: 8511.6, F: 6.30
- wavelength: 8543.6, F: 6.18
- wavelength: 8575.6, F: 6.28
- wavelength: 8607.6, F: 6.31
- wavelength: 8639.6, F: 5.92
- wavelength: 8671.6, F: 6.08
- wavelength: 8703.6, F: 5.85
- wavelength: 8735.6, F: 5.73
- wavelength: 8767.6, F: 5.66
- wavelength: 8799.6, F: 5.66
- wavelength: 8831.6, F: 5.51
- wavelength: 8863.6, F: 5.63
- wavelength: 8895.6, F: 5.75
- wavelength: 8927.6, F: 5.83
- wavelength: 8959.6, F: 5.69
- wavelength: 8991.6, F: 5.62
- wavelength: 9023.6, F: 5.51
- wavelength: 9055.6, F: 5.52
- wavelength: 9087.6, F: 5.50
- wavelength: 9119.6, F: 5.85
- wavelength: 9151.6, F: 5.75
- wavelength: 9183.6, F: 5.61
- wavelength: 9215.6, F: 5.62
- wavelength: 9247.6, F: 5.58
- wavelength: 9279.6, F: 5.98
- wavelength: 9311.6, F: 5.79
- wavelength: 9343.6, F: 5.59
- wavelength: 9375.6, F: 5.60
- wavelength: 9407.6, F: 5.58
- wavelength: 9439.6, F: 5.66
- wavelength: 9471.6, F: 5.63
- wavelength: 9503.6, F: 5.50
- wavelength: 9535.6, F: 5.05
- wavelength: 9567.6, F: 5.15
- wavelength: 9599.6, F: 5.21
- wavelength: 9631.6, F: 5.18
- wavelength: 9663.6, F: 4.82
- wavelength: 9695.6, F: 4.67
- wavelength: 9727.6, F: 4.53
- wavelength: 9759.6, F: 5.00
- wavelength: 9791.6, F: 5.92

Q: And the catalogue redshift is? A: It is 0.137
